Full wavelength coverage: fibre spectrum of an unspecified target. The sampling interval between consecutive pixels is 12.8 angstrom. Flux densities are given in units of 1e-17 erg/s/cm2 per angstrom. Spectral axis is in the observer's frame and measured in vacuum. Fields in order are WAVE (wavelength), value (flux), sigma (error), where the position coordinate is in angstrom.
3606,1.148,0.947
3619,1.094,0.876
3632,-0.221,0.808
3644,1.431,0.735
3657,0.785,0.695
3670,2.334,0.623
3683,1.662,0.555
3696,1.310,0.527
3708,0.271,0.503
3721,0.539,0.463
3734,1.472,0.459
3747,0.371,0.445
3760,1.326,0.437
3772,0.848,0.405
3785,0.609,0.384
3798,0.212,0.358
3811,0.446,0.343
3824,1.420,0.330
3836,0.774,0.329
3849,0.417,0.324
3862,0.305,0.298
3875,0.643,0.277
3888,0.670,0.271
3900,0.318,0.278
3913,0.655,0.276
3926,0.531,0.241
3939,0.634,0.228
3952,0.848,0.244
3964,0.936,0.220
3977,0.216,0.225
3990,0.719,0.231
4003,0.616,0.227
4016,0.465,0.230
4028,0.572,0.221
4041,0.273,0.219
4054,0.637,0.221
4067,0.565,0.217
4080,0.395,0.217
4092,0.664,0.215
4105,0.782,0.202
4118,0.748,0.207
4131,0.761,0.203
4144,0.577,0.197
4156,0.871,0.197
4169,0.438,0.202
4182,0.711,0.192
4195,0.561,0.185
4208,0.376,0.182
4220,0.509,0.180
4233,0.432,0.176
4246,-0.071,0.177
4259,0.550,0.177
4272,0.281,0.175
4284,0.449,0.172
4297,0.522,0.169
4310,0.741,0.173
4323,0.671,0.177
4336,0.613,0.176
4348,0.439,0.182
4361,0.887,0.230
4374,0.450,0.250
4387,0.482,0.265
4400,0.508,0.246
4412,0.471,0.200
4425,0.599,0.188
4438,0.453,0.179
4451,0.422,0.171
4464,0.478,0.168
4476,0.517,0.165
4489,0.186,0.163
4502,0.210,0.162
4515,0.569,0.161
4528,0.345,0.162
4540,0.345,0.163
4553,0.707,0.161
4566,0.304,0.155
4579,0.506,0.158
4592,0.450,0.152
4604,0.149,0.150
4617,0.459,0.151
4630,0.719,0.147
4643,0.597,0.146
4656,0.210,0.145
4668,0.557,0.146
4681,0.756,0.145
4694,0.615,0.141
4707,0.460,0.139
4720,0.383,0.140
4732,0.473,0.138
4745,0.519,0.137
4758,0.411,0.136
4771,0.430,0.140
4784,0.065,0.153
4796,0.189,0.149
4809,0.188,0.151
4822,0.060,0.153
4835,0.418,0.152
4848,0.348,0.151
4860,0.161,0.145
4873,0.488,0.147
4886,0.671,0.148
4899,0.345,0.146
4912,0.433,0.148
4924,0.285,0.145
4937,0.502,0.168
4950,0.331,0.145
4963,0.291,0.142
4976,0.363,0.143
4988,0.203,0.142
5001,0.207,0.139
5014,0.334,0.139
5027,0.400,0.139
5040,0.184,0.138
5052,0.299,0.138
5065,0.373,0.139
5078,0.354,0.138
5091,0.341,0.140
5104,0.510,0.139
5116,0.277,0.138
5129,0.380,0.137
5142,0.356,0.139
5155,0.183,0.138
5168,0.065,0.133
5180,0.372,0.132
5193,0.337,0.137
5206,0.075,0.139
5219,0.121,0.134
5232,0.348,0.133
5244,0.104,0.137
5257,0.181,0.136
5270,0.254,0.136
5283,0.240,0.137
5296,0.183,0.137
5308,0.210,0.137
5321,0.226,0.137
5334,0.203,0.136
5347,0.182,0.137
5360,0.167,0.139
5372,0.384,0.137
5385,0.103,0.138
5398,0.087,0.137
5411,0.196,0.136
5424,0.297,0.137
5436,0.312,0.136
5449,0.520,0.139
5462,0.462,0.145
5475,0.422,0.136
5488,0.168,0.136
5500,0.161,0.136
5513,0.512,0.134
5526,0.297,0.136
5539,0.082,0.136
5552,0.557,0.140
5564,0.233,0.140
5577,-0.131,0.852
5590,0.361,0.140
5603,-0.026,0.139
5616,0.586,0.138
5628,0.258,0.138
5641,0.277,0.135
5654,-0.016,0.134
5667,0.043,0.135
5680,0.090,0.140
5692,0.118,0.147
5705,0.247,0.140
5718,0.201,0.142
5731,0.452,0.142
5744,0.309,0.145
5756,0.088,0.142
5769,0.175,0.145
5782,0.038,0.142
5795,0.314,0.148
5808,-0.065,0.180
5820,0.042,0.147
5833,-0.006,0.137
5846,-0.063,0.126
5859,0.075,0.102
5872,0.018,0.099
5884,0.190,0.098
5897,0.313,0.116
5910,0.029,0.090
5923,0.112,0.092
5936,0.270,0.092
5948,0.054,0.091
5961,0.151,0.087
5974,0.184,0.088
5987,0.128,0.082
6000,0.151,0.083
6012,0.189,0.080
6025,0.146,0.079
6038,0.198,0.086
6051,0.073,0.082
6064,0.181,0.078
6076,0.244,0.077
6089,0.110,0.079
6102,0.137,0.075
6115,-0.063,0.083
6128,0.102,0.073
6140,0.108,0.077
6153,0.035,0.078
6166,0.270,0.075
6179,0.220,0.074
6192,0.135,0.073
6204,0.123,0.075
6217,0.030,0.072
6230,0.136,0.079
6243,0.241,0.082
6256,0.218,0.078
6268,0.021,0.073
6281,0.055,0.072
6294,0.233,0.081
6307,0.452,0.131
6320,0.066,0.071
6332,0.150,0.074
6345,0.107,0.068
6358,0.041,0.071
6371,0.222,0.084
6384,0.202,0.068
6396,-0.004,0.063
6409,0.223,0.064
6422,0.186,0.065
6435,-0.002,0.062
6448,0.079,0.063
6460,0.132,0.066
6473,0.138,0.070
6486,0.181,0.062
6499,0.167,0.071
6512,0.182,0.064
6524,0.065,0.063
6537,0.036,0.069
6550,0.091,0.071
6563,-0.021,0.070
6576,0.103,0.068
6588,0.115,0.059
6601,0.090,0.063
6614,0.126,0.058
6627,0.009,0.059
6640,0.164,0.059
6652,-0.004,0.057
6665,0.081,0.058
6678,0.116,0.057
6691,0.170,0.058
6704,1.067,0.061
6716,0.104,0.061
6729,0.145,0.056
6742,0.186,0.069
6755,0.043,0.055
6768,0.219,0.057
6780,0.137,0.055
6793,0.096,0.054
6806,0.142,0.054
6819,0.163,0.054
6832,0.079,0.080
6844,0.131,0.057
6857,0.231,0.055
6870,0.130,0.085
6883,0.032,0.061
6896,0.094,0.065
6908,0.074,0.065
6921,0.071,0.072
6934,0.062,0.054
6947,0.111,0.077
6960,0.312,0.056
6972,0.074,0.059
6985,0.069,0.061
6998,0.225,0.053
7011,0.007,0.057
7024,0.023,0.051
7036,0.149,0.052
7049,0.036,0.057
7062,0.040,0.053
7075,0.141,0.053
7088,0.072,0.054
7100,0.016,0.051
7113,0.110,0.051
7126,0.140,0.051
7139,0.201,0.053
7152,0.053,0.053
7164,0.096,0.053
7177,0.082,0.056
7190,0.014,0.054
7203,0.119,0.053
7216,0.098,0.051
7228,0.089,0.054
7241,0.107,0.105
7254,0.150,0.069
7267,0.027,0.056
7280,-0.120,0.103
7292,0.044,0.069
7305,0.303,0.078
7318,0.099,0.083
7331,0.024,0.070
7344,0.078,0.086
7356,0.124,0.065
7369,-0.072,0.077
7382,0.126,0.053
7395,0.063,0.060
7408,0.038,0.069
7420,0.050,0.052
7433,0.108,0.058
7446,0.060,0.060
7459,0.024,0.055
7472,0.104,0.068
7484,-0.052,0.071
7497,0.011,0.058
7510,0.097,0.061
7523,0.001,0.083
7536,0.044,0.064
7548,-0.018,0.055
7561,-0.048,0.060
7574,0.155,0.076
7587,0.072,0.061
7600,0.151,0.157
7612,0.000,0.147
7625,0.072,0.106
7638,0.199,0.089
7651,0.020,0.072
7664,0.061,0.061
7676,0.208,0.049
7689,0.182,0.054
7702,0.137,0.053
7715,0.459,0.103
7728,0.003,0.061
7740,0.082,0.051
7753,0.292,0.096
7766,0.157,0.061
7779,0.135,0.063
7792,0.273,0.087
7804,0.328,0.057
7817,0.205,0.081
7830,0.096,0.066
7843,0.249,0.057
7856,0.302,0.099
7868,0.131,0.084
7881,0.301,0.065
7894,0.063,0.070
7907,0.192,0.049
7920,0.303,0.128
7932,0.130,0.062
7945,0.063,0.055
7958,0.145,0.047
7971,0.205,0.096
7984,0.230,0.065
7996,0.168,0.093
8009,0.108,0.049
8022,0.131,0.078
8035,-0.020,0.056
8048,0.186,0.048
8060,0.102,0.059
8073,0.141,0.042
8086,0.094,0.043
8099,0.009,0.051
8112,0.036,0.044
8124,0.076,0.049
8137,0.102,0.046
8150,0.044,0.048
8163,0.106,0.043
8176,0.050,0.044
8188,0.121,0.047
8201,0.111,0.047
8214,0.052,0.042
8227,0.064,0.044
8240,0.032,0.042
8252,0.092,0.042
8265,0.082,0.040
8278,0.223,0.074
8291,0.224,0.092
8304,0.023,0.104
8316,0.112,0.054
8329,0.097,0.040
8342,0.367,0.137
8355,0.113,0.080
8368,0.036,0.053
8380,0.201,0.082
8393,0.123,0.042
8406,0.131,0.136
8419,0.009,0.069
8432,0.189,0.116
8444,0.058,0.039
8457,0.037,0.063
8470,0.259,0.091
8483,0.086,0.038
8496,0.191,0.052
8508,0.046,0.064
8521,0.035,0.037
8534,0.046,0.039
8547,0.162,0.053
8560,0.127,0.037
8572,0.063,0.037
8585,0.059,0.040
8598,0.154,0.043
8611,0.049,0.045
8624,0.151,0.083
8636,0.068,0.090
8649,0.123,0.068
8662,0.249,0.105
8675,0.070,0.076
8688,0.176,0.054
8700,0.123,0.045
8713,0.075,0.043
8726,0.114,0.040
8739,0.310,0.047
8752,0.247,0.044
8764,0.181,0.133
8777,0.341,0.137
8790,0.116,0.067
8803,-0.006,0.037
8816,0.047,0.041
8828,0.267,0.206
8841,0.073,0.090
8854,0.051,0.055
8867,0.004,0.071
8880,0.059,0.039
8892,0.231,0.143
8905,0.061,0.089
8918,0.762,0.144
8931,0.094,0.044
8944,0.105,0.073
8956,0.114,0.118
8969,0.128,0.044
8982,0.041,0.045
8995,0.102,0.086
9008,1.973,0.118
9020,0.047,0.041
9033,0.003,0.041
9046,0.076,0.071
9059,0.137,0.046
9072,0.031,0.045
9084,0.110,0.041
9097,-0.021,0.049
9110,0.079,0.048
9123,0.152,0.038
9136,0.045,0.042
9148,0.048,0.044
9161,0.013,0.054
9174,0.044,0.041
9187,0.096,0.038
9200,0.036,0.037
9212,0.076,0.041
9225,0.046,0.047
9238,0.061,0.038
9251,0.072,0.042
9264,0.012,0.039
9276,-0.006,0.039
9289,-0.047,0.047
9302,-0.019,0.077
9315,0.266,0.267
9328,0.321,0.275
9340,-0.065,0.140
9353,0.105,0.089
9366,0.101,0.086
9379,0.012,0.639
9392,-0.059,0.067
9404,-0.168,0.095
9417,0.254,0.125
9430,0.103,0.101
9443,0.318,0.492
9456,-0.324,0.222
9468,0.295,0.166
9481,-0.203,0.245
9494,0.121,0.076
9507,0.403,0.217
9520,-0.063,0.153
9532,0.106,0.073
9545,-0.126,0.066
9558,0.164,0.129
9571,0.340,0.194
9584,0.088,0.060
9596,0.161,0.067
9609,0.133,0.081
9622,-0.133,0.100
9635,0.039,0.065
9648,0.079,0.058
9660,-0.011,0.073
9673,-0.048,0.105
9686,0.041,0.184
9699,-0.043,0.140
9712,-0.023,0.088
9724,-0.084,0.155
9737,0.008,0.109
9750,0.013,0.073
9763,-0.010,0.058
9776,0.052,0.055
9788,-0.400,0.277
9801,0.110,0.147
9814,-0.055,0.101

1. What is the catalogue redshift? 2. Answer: 0.798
